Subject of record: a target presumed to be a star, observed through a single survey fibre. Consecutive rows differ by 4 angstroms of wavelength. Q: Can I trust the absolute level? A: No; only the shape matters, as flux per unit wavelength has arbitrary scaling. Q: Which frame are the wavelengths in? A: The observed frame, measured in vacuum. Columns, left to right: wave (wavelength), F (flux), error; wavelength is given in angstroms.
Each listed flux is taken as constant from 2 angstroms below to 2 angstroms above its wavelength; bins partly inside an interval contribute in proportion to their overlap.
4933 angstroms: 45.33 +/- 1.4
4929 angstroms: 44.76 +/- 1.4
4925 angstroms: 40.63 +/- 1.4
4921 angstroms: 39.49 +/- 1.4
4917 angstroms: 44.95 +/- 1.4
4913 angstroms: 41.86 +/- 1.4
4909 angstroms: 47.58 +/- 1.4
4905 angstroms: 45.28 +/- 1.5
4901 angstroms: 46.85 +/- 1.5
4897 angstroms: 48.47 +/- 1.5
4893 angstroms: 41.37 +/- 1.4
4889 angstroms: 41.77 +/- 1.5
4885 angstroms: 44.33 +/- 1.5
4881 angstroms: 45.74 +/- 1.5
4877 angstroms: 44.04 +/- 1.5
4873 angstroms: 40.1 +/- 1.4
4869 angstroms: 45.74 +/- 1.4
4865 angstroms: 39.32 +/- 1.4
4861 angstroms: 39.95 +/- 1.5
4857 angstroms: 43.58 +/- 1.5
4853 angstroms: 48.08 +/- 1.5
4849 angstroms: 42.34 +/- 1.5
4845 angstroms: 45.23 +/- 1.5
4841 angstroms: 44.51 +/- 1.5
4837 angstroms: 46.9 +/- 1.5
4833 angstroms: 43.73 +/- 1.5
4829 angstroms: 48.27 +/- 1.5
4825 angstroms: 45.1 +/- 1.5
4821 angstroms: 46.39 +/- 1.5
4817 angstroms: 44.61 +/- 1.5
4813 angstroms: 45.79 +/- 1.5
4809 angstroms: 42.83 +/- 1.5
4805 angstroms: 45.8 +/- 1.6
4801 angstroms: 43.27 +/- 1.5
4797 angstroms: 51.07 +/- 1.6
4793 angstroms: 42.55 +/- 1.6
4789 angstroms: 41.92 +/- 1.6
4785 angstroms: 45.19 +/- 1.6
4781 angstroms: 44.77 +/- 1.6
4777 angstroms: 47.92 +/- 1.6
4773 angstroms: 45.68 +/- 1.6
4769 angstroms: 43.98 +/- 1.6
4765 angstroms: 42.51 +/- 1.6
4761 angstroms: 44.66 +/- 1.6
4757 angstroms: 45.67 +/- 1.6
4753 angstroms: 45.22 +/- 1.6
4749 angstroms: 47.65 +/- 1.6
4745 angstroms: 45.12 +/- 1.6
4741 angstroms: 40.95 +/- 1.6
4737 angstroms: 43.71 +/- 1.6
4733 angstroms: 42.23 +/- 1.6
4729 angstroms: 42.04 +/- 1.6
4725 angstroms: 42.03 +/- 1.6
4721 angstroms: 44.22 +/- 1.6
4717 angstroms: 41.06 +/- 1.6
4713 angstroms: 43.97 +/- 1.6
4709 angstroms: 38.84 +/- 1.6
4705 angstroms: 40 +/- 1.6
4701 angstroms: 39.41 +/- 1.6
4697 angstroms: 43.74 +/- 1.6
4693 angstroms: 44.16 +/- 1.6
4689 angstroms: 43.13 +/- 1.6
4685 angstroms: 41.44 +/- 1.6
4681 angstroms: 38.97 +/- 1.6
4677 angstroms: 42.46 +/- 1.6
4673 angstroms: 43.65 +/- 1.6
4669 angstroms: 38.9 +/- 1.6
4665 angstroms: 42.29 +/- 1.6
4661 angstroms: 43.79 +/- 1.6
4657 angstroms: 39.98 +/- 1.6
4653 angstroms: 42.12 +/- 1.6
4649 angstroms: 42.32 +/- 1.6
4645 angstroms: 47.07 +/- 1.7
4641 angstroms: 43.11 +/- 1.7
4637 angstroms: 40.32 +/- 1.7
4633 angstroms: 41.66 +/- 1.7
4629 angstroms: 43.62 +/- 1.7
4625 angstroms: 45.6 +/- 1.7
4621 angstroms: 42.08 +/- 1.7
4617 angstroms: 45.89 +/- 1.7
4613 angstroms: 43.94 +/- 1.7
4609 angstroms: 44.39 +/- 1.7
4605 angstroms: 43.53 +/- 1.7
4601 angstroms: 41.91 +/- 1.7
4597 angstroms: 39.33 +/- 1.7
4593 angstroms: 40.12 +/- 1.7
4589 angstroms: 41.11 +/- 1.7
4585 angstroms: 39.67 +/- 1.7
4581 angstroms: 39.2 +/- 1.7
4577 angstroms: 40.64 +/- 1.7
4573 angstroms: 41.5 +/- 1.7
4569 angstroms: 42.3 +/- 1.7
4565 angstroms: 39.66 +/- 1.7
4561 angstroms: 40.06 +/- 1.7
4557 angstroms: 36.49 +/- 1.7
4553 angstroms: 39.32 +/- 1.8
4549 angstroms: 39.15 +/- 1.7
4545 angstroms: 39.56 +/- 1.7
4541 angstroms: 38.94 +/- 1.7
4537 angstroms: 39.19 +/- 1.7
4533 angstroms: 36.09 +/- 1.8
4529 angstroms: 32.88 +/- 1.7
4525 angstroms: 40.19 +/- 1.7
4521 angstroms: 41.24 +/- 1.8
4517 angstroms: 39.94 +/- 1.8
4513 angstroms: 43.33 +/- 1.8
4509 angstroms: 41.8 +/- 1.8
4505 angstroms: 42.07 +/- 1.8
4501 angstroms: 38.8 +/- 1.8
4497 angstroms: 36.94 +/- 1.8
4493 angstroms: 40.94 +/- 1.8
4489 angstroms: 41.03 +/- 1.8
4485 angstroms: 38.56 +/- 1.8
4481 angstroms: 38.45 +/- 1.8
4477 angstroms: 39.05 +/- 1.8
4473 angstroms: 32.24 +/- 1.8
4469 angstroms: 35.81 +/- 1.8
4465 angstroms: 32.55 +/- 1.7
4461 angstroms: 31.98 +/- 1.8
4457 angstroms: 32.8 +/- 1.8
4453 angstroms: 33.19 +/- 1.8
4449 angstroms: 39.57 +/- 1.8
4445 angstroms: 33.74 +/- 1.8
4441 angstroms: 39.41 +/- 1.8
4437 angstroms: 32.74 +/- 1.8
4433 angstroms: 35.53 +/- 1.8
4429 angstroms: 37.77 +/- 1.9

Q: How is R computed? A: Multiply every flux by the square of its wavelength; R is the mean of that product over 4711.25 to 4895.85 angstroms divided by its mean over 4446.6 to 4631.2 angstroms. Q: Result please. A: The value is 1.3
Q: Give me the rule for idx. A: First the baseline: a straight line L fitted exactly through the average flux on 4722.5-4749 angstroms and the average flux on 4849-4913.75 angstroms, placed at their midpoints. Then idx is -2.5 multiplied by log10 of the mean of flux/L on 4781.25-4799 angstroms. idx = -0.04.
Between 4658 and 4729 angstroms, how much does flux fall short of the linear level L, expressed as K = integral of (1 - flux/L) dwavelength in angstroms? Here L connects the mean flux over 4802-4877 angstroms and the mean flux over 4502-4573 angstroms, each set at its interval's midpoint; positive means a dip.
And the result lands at 0.29 angstroms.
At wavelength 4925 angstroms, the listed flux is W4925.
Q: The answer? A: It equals 40.63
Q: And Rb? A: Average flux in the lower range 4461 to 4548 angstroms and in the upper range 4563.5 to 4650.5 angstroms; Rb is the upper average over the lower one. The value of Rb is 1.10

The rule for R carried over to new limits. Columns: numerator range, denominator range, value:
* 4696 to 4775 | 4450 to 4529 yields 1.27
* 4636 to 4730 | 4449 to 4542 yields 1.21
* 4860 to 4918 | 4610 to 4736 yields 1.13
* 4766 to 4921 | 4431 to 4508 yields 1.43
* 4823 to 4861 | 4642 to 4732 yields 1.14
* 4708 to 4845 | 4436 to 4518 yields 1.35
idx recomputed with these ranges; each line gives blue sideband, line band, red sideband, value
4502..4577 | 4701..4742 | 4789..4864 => 0.029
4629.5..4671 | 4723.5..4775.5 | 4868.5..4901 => -0.026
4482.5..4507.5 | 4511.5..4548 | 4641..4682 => 0.035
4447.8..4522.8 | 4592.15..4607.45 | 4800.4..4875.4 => -0.038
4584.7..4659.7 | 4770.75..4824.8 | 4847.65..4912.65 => -0.041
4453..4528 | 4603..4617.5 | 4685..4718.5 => -0.107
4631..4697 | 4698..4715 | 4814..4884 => 0.052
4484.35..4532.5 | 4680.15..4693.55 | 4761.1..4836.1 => 0.028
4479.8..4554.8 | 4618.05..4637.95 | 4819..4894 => -0.052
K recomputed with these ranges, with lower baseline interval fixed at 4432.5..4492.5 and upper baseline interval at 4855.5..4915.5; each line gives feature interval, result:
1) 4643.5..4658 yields -1.3 angstroms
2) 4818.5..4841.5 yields -1.7 angstroms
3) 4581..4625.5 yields -4.3 angstroms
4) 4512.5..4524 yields -1.3 angstroms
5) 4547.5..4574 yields -1.4 angstroms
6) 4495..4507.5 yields -0.9 angstroms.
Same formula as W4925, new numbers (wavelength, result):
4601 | 41.91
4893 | 41.37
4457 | 32.8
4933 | 45.33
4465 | 32.55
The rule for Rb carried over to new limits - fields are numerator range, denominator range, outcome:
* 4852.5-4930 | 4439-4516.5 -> 1.16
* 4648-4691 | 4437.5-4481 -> 1.19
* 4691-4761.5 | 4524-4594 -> 1.10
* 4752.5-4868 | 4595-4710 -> 1.06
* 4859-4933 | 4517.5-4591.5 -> 1.11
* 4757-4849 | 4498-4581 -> 1.14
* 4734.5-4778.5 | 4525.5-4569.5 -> 1.16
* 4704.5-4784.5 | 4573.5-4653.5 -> 1.03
